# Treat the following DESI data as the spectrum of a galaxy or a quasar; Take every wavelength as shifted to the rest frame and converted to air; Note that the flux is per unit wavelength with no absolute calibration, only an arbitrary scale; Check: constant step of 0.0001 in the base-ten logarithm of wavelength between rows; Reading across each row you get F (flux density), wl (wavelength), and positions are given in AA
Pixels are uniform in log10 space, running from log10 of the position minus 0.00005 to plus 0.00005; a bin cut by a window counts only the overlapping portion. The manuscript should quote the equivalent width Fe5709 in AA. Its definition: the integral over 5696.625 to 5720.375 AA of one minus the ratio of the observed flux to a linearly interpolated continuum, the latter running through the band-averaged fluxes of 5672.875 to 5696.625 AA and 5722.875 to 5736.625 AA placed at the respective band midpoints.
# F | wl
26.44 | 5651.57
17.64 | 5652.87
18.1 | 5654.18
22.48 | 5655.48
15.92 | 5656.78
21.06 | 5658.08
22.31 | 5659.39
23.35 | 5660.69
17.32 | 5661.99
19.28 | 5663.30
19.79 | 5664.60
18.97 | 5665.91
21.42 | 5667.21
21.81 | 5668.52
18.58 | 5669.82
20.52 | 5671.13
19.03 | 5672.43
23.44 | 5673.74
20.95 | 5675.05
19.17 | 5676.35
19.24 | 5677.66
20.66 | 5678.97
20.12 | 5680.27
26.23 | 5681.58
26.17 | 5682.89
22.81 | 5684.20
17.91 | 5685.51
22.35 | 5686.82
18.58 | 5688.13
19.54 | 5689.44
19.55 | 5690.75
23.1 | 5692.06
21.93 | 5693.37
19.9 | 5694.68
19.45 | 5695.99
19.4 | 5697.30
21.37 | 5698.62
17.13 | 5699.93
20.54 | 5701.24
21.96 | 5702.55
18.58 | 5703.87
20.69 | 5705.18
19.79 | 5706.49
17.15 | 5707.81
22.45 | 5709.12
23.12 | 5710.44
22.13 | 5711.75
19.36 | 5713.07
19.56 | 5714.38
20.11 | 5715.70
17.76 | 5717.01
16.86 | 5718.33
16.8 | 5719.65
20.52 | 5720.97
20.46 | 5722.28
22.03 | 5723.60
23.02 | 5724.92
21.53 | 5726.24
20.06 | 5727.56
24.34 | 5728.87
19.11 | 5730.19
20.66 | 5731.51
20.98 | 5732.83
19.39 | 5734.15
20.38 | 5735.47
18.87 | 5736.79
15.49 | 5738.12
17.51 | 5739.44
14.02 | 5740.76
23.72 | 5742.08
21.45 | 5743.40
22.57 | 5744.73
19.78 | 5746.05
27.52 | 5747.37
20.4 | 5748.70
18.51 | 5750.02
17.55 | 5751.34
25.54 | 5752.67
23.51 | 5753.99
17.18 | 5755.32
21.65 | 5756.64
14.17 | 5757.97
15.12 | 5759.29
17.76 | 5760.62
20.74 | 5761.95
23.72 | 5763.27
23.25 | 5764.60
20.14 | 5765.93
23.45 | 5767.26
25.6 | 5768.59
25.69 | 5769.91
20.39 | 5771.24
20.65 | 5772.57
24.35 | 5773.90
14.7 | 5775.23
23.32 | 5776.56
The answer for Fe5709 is 1.6 AA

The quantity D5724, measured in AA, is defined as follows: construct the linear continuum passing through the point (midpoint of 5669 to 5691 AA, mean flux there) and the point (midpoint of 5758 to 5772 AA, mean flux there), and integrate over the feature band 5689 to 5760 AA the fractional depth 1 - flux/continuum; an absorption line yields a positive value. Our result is 3.33 AA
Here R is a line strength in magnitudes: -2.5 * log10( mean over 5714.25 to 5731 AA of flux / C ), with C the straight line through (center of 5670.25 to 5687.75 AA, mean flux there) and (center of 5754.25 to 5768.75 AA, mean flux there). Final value 0.027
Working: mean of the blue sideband 21.3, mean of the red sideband 20.1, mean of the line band 20.2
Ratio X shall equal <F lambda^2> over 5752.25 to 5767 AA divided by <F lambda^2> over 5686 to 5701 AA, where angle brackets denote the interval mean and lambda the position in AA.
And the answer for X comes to 1.0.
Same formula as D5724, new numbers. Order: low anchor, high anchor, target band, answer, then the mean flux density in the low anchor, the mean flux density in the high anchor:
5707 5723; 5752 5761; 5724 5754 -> -1.80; 19.7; 19.3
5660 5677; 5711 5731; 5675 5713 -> -0.85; 20.3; 20.3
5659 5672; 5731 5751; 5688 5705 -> 0.03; 20.3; 20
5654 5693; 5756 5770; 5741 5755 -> -0.59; 20.7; 20.8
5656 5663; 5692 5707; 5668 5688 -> -1.08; 20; 20.2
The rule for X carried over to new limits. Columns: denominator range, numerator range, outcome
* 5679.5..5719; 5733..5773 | 1.02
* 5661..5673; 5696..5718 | 1.03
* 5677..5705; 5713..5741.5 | 0.95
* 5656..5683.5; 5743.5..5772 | 1.05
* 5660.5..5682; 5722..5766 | 1.02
